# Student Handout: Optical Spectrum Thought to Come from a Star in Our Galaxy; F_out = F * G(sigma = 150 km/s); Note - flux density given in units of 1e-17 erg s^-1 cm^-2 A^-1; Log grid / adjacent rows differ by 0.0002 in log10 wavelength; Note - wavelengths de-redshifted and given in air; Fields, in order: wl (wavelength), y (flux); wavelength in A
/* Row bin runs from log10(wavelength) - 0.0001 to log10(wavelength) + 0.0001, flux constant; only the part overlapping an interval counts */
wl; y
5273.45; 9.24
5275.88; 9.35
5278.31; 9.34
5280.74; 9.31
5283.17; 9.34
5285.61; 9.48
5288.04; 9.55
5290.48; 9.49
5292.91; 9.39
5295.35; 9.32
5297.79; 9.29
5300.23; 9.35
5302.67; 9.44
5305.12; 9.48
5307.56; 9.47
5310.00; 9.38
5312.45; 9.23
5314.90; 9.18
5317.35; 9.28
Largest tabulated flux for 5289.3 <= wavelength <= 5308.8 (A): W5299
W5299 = 9.49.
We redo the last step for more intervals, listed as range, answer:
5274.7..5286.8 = 9.48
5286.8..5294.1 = 9.55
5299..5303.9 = 9.44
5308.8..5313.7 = 9.38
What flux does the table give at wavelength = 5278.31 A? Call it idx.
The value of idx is 9.34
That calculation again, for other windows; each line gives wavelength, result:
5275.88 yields 9.35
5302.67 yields 9.44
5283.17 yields 9.34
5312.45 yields 9.23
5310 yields 9.38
